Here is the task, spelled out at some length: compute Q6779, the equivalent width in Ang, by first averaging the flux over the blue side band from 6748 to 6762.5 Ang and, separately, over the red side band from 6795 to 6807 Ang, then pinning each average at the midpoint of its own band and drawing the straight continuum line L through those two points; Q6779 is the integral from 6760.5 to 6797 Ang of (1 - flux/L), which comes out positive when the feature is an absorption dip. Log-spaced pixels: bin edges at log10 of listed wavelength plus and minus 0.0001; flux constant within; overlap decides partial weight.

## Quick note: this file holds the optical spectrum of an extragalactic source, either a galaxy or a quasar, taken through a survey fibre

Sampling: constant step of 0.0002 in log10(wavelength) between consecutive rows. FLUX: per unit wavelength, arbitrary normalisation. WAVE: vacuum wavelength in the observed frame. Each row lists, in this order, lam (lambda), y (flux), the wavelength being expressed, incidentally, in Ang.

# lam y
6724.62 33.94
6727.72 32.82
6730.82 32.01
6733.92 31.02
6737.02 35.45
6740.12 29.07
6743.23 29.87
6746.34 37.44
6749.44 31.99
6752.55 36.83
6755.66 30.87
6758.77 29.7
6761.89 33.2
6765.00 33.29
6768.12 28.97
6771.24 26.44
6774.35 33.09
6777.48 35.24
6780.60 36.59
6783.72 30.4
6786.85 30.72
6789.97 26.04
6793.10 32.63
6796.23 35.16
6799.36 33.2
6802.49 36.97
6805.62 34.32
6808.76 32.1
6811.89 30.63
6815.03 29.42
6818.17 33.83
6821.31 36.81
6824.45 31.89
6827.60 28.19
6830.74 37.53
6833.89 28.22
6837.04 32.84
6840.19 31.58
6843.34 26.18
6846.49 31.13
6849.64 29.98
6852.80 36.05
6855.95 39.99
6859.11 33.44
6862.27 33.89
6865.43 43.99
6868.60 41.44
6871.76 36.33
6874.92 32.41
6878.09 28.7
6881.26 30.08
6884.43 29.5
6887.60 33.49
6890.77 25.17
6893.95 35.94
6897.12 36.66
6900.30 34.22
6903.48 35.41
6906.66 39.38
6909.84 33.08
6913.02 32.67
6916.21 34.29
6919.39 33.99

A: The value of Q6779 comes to 2.2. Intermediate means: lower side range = 32.5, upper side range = 34.9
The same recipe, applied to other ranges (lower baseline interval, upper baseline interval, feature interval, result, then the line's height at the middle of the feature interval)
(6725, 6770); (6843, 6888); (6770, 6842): 1.73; 33.1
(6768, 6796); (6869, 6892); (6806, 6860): -1.60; 31.4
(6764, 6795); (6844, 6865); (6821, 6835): 0.40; 33.2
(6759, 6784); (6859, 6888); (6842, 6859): 0.54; 33.9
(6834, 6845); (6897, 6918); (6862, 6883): -1.93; 32.4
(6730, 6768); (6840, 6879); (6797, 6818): 0.35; 33.5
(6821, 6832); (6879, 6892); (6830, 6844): 0.56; 32.5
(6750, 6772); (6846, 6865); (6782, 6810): 0.30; 32.8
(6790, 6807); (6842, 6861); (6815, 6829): 0.42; 33.4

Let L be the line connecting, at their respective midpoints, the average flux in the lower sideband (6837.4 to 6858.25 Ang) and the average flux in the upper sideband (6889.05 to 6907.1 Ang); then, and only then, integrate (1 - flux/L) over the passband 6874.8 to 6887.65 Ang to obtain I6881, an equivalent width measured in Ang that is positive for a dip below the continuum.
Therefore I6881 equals 1.25 Ang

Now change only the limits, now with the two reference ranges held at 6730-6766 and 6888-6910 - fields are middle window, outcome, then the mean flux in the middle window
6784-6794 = 1.01 Ang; 29.7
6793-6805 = -0.56 Ang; 34.7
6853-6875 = -2.41 Ang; 37.6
